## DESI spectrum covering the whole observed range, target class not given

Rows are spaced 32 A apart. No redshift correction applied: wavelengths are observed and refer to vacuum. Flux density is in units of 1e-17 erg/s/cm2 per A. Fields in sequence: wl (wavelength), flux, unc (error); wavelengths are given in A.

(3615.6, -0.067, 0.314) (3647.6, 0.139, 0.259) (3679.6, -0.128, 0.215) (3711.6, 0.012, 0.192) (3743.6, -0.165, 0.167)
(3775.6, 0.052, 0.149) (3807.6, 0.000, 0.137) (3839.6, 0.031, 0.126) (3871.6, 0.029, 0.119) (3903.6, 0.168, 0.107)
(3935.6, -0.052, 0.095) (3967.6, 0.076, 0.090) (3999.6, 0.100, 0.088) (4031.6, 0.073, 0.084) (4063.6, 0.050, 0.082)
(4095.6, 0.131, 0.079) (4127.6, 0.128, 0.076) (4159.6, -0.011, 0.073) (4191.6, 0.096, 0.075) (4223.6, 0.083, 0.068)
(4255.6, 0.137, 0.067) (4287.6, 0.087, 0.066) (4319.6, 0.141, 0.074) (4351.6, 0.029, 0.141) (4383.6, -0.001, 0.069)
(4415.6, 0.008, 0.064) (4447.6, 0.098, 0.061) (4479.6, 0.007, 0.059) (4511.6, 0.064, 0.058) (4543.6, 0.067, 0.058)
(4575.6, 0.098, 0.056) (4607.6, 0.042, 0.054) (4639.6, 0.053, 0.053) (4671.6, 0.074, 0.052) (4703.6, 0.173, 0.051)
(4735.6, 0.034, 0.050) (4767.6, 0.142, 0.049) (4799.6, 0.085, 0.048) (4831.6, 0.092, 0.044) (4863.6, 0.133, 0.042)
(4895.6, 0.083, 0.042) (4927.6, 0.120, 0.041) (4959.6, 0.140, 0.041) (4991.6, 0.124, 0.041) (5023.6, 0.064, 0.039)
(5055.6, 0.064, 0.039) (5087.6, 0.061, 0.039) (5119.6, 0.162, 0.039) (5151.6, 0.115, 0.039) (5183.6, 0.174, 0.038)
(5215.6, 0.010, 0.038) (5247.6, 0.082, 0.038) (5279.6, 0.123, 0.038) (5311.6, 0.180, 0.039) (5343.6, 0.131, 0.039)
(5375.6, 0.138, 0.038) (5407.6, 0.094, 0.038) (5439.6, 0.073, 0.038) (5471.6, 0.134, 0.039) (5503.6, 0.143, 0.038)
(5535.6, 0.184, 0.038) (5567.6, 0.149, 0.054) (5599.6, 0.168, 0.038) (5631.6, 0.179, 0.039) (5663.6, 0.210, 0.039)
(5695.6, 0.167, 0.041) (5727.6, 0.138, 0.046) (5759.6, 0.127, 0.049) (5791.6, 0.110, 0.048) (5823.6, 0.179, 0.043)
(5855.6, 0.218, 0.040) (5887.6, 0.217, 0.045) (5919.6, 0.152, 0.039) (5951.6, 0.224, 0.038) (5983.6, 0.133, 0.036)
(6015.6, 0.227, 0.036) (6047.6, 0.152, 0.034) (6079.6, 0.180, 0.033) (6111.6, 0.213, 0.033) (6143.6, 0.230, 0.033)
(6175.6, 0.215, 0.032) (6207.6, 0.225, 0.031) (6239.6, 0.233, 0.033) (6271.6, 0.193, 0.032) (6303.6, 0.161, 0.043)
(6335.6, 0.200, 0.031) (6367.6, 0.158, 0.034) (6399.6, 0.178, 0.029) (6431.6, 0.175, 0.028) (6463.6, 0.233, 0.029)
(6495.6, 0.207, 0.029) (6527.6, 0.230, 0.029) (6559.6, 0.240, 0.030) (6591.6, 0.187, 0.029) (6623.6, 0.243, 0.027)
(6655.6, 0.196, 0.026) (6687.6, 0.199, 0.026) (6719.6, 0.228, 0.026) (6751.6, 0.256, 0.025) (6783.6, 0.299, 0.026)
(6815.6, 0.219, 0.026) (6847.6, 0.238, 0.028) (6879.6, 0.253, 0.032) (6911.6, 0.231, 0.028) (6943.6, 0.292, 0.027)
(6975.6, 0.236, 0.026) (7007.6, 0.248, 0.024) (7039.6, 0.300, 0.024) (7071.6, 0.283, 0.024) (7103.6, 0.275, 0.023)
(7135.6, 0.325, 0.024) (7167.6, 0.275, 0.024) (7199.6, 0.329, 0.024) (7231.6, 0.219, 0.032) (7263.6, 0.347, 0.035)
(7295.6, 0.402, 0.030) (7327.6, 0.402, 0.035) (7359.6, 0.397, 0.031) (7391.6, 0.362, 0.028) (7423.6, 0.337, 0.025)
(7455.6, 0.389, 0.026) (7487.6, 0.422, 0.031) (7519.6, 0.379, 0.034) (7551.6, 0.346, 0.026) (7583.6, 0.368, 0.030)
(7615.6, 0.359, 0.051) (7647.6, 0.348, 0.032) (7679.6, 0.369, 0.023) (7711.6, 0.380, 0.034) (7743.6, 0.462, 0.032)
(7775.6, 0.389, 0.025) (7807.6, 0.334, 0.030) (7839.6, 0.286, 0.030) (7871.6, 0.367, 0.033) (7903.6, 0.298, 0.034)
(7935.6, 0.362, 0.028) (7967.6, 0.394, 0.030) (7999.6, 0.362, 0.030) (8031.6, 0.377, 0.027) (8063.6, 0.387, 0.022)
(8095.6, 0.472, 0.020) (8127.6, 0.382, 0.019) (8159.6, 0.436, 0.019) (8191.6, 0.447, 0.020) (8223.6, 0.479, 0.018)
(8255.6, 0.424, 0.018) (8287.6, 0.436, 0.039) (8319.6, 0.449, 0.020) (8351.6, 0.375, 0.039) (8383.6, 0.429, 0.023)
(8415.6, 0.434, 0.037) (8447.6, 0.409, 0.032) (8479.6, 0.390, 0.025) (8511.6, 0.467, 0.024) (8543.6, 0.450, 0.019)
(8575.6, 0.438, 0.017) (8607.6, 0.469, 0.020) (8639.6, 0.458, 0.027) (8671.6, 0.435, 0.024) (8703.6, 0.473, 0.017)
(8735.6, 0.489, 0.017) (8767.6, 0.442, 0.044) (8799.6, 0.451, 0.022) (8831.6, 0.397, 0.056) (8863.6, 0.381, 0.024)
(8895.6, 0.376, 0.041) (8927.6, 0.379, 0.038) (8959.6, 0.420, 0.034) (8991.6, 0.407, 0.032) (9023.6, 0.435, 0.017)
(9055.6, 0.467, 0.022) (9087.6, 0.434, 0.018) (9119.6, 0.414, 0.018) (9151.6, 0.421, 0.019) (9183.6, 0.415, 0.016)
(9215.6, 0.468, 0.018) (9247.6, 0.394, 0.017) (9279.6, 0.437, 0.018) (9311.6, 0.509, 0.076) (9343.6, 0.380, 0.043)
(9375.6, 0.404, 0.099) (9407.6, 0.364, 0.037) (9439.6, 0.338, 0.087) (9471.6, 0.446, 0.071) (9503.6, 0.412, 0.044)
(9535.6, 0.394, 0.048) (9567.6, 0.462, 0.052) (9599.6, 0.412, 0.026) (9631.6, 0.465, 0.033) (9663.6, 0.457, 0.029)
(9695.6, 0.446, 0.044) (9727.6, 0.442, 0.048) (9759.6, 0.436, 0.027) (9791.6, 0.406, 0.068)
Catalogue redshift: 0.821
